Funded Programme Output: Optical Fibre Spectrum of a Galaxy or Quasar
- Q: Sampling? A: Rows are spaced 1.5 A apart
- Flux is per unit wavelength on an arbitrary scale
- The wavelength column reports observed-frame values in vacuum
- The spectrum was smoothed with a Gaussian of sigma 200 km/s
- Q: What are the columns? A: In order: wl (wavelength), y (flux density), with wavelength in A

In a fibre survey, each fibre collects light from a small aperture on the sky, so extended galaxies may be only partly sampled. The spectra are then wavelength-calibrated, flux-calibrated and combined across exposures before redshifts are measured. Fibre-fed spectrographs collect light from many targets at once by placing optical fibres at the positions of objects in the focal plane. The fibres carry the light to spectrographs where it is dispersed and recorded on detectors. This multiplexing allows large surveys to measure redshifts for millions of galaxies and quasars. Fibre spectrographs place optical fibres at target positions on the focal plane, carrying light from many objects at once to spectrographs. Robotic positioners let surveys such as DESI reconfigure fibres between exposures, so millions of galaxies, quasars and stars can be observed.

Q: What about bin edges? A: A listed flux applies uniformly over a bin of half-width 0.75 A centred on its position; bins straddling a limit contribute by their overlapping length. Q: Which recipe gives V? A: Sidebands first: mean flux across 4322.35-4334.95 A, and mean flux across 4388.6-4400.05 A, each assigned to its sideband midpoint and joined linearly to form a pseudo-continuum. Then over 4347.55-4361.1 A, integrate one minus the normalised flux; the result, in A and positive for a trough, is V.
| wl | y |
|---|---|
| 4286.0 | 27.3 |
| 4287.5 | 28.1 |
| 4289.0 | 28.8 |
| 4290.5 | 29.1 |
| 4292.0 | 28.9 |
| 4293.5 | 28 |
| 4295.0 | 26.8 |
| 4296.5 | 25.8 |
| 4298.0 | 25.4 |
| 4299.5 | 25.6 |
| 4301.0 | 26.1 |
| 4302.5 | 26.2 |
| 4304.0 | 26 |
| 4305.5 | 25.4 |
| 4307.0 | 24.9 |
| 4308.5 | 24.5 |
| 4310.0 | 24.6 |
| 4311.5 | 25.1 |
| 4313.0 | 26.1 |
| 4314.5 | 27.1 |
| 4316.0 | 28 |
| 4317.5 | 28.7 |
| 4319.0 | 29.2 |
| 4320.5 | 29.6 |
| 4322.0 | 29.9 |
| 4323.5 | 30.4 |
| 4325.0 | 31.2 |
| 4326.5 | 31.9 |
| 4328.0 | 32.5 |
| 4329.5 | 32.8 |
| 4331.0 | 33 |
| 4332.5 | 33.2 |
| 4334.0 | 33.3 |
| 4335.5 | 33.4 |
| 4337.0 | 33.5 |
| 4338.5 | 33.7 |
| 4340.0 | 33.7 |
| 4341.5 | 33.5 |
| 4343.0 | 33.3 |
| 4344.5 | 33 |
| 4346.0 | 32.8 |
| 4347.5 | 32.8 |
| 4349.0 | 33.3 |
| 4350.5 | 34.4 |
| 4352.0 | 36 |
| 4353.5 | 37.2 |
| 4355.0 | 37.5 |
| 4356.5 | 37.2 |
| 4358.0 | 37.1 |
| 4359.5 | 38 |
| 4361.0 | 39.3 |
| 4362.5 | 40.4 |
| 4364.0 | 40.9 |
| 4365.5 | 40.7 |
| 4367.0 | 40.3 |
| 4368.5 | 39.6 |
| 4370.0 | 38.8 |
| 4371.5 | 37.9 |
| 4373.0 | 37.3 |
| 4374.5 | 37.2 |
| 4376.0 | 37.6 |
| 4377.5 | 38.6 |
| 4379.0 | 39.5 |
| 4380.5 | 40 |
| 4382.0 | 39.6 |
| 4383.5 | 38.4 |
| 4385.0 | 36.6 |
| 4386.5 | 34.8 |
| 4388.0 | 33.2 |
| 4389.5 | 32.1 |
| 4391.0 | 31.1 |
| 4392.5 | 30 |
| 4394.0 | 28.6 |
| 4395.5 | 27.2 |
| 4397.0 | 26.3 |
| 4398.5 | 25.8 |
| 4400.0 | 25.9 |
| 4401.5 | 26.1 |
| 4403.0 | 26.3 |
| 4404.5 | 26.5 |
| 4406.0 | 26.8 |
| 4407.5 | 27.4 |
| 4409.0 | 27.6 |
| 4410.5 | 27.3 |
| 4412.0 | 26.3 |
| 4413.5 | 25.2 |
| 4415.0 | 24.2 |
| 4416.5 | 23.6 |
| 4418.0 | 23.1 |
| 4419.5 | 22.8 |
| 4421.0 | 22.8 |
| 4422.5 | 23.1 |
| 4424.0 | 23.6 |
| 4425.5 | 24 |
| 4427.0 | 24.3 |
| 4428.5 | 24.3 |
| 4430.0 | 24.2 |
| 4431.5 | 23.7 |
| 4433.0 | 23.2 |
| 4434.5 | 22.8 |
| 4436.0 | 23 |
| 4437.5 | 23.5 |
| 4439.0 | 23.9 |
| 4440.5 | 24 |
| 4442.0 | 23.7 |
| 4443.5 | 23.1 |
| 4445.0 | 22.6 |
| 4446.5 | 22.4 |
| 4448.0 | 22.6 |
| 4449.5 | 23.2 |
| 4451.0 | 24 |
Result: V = -2.4 A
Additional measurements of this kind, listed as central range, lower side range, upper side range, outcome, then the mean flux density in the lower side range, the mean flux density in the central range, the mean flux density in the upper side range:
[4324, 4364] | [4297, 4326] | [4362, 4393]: -3.05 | 27.1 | 34.6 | 37.4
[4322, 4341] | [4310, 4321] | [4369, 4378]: -1.44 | 27.4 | 32.6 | 37.9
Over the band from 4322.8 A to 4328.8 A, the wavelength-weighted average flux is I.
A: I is 31.5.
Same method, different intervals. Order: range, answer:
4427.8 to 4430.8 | 24.2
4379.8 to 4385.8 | 38.6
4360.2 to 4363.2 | 39.8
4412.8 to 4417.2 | 24.3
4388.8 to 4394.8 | 30.4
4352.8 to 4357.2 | 37.3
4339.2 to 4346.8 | 33.3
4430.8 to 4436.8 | 23.2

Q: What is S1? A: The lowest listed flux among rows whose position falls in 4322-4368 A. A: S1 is 29.9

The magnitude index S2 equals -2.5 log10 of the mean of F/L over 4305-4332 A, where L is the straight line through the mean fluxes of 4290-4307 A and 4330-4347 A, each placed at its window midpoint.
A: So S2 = 0.05 mag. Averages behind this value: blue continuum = 26.5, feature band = 28.7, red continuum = 33.3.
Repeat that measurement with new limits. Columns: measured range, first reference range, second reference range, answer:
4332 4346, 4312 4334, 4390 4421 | -0.13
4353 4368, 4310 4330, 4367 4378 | -0.08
